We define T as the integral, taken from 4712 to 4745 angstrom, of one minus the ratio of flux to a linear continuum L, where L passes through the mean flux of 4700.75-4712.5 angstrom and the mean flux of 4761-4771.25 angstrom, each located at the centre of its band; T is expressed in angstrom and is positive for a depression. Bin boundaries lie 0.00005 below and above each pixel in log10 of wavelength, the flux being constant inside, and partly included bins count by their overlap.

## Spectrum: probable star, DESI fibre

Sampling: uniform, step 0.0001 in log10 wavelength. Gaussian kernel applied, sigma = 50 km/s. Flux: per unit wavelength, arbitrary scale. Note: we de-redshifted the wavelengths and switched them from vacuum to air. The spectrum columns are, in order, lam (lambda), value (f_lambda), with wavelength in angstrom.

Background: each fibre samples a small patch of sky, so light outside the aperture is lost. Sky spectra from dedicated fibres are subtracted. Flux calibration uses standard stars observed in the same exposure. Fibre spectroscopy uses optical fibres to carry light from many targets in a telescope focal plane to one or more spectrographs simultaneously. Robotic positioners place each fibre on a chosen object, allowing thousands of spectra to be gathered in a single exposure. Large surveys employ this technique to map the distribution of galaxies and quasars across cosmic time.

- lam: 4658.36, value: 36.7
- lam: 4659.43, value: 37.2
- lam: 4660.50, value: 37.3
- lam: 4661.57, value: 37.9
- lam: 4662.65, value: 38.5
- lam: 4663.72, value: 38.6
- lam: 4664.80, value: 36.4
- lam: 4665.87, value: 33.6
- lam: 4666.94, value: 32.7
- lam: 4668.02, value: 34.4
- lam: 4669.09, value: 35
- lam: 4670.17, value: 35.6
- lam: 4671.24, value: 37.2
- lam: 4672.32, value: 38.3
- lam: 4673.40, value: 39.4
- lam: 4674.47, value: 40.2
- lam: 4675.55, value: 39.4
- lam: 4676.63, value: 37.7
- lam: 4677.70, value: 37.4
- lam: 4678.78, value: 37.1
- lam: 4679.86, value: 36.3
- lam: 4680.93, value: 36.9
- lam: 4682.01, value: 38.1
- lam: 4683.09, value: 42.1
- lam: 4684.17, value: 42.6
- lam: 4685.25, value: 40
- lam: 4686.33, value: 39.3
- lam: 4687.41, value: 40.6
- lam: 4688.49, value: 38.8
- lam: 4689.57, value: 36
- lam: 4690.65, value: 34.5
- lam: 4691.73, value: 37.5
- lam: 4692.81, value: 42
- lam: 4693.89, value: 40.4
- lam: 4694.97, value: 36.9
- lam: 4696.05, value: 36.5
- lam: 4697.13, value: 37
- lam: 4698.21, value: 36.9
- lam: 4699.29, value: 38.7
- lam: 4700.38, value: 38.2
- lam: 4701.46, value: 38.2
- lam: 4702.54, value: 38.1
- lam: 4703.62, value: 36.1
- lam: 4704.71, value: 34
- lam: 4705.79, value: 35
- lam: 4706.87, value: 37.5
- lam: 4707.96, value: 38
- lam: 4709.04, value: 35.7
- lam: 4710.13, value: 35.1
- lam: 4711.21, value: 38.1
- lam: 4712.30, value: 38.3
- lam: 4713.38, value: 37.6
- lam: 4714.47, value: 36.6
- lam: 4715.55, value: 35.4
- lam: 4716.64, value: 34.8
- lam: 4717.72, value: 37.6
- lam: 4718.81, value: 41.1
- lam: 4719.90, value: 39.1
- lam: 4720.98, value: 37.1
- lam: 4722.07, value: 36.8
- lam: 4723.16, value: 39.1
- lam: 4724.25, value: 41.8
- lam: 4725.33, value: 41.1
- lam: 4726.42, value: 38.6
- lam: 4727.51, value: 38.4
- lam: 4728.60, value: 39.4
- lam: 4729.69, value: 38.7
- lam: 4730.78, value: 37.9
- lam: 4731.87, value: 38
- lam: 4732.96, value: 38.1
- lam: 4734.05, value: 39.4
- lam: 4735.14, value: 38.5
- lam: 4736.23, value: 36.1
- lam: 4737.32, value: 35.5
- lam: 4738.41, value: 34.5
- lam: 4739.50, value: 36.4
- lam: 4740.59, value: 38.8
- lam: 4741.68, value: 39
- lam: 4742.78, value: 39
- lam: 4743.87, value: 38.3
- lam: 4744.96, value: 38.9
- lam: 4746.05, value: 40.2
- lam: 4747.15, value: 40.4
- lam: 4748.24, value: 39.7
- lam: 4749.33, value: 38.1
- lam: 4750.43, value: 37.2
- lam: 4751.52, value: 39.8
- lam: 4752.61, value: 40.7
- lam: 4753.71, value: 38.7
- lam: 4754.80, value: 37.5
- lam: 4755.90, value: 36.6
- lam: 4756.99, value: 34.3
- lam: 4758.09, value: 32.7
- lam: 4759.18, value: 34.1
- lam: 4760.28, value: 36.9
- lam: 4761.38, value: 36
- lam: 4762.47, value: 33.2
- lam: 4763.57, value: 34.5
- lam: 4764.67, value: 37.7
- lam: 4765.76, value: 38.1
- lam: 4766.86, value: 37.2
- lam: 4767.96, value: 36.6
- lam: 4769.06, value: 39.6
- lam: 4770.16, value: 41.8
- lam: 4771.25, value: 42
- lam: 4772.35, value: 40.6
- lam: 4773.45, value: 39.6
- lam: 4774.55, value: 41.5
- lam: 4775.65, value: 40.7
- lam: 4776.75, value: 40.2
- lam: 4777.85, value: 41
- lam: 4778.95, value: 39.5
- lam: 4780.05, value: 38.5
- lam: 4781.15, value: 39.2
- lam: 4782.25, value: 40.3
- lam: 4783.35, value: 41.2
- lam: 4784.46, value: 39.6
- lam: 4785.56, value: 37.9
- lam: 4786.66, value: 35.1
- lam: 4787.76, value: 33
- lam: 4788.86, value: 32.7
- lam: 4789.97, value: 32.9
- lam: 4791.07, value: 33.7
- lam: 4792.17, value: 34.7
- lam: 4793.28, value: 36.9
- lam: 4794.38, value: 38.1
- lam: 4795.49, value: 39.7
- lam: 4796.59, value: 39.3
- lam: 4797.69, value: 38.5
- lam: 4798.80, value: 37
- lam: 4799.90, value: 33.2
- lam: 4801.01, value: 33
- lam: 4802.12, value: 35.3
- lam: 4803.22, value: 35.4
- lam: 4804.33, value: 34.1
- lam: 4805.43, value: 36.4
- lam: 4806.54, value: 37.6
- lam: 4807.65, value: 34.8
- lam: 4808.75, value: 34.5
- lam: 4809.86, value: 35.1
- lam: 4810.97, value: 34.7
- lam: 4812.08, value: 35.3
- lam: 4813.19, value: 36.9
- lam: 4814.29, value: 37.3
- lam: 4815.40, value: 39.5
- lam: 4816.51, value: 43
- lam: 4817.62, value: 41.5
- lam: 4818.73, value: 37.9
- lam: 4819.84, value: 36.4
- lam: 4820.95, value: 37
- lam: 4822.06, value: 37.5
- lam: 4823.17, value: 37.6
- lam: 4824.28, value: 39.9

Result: -0.93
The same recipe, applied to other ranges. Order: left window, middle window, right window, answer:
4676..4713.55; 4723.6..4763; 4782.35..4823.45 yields -0.6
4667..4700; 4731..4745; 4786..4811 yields -0.3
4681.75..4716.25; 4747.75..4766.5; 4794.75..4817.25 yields 0.2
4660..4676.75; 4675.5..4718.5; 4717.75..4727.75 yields 0.5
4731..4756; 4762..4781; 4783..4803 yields -1.0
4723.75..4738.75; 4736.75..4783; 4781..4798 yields -0.7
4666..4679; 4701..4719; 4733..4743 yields 0.2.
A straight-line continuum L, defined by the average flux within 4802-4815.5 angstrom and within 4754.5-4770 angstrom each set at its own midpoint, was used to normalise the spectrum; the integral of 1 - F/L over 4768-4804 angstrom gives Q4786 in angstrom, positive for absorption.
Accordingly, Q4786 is -1.8 angstrom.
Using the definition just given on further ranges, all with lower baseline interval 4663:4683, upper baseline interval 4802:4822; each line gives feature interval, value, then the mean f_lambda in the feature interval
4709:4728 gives -0.5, 38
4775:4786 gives -0.9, 39.8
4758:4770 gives 0.2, 36.4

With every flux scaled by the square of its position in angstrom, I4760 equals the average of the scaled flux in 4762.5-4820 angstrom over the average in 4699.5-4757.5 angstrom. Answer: 1.0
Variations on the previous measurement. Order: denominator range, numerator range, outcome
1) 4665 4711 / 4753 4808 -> 1.03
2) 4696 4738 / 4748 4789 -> 1.03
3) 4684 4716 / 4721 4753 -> 1.04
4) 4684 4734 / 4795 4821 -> 1.01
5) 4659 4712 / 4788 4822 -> 1.02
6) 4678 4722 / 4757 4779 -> 1.04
